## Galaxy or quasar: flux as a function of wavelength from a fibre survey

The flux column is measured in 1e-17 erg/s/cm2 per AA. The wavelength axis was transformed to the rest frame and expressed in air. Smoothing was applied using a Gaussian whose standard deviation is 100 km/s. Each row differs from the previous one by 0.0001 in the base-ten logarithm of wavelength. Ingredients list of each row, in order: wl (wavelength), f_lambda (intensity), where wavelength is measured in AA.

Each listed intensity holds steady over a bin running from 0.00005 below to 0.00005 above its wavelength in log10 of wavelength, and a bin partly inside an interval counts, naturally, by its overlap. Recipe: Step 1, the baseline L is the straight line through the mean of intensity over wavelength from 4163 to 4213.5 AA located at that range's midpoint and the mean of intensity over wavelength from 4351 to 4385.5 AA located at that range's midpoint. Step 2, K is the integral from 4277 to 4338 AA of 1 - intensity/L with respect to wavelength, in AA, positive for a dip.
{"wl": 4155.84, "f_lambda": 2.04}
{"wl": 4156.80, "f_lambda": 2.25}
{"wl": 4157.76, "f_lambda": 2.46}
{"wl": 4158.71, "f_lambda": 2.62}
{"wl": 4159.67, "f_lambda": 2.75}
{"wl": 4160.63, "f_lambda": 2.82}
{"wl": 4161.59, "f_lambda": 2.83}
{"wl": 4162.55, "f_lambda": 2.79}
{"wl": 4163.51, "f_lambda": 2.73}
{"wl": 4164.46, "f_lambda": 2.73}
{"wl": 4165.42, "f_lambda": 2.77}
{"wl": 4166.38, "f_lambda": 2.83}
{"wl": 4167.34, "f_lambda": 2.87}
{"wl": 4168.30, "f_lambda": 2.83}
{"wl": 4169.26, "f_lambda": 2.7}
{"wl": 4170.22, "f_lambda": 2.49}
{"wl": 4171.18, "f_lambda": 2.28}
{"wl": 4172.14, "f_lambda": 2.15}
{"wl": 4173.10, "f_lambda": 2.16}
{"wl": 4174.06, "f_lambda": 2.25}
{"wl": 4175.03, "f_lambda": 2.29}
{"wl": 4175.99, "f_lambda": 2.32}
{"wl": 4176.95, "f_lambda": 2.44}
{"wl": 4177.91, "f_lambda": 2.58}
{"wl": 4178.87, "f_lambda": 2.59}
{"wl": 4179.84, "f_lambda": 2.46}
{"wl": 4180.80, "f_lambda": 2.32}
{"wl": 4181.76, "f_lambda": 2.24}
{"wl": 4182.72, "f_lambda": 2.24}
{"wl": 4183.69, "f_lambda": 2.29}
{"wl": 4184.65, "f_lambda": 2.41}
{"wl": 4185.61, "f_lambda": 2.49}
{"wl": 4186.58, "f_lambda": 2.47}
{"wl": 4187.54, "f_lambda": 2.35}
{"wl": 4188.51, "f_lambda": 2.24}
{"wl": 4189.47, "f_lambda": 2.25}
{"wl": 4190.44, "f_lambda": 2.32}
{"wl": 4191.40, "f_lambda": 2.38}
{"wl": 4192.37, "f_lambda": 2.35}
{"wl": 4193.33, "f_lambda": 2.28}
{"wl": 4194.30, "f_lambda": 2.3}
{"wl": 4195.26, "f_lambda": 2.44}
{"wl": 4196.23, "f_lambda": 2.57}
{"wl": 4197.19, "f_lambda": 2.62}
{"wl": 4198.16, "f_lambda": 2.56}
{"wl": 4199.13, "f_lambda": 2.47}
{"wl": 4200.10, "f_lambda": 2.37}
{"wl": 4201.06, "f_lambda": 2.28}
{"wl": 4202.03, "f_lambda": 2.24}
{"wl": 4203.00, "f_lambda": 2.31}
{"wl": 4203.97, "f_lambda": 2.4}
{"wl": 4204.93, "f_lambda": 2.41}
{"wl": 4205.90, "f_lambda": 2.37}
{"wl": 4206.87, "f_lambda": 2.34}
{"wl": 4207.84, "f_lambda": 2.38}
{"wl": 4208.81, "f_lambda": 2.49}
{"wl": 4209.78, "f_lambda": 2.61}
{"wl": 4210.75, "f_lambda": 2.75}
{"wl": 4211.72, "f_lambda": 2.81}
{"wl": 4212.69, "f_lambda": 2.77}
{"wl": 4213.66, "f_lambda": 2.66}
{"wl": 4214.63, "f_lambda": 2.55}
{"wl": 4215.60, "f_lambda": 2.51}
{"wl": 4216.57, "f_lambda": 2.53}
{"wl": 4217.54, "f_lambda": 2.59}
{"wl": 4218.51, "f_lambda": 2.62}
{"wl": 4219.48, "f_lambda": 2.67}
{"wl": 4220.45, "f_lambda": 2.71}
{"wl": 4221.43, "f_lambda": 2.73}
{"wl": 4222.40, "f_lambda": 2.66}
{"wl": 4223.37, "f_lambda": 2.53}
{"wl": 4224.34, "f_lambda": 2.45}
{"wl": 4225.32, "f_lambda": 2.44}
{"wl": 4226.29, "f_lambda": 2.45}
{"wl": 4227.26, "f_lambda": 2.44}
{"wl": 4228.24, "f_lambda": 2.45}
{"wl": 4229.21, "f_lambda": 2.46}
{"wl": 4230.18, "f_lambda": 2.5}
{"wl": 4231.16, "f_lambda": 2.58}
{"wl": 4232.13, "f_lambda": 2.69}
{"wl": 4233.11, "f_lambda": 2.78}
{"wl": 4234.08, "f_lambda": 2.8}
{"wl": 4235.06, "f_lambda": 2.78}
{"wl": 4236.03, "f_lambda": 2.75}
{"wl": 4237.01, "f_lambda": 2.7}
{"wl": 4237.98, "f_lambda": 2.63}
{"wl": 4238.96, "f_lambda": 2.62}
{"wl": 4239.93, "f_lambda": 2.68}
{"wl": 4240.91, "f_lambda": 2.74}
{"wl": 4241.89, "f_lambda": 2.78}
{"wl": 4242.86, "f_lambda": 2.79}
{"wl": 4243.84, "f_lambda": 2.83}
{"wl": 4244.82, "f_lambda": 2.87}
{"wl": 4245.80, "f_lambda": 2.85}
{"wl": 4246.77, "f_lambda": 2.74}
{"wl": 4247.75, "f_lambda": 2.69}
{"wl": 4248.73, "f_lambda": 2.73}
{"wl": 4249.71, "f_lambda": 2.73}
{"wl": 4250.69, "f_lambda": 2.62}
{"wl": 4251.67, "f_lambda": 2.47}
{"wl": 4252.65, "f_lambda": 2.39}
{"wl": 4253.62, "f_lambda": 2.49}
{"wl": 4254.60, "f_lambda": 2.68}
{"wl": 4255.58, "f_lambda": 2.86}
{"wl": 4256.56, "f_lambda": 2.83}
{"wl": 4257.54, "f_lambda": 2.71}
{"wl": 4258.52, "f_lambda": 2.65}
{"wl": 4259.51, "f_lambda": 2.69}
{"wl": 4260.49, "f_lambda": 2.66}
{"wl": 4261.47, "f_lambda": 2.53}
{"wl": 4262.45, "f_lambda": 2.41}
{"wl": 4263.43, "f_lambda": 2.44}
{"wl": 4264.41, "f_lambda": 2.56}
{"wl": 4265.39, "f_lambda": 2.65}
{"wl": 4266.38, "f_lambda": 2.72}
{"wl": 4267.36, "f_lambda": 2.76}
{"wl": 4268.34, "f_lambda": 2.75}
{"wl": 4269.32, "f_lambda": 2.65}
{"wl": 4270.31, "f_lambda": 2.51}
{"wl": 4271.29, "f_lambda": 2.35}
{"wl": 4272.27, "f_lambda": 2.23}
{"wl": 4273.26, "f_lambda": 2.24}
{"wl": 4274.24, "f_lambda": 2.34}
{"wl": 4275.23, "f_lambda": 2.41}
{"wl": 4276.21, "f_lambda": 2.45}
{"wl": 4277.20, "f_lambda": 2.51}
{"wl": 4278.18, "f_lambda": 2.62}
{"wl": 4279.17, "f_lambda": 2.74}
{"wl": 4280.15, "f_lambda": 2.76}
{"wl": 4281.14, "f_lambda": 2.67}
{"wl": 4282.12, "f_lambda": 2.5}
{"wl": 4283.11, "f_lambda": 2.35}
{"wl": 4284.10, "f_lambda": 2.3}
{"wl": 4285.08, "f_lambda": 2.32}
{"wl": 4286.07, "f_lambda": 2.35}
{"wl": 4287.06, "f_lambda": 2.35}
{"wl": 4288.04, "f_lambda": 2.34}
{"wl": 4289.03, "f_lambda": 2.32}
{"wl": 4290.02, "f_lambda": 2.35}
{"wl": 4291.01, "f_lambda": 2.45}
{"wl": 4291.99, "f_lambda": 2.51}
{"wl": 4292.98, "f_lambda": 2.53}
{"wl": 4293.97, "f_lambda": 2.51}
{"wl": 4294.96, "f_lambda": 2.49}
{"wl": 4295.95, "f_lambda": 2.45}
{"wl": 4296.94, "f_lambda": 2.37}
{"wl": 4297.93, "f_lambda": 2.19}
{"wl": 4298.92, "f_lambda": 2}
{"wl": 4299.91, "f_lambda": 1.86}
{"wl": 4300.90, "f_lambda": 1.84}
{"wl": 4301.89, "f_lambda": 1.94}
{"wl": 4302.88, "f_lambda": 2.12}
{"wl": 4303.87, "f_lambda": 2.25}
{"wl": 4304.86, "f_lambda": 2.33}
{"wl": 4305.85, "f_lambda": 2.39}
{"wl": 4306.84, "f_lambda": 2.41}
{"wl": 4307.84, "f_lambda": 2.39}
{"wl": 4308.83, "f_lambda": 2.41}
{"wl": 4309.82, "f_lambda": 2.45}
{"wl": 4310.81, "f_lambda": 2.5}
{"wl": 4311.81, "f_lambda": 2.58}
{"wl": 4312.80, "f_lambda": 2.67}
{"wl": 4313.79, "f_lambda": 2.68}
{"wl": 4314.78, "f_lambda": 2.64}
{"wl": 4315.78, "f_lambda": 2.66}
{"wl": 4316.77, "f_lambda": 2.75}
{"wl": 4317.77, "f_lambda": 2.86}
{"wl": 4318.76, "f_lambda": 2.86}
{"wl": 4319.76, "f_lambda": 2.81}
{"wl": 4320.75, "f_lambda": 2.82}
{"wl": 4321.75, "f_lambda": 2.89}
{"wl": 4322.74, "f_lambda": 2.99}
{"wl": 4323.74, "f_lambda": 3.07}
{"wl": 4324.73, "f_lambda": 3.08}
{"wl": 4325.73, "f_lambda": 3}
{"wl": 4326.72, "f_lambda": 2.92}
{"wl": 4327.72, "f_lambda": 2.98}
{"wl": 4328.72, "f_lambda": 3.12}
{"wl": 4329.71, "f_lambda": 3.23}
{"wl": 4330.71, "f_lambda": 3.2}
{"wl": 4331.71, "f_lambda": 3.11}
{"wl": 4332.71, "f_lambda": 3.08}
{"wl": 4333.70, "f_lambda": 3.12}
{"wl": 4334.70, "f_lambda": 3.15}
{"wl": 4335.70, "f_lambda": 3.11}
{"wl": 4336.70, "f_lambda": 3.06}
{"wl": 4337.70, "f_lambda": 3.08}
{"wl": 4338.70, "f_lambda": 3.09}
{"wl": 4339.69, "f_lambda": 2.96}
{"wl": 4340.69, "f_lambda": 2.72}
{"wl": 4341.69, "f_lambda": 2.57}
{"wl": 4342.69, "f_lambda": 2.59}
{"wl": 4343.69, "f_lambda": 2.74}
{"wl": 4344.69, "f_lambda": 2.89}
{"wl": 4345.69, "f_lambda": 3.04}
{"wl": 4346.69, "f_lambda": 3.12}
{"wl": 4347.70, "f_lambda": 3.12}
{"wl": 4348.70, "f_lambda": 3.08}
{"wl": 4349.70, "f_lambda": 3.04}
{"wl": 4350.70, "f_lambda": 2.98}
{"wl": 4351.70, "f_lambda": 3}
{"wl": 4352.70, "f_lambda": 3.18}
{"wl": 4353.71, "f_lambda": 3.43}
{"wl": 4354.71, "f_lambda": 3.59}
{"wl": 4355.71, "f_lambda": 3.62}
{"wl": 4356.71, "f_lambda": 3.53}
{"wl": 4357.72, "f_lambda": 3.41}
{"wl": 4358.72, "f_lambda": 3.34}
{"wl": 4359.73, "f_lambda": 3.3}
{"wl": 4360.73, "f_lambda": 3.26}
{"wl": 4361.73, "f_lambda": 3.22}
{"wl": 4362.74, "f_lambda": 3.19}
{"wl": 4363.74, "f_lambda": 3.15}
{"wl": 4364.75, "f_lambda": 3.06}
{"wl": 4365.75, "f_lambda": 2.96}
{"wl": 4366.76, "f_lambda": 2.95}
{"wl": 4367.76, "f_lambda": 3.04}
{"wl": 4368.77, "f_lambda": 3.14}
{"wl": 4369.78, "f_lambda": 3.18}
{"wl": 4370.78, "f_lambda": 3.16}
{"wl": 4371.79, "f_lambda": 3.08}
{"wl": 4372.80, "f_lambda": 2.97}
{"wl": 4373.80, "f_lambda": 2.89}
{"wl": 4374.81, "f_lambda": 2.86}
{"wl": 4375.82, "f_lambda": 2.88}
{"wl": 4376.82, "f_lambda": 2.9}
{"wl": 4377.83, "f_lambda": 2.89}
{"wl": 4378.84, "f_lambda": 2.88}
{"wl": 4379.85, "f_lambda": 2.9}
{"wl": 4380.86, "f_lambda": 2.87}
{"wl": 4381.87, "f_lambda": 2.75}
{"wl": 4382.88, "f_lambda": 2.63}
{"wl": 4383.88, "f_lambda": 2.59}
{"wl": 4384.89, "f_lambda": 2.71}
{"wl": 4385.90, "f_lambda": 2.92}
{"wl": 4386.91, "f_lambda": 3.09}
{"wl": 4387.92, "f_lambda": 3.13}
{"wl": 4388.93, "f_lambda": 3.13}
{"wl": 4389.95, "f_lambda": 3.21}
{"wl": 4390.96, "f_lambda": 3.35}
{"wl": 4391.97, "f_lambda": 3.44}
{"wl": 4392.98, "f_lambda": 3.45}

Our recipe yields 5.30 AA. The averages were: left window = 2.46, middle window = 2.62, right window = 3.07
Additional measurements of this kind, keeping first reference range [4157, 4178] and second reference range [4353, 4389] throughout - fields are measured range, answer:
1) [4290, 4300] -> 1.8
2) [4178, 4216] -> 3.0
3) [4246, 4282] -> 2.8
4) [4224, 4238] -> 0.7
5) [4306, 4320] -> 1.5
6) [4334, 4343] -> 0.2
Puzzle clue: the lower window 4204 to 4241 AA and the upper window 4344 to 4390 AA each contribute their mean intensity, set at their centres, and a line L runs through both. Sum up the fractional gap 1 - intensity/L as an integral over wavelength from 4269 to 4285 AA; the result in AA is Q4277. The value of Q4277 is 1.7 AA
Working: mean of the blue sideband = 2.59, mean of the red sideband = 3.07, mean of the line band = 2.47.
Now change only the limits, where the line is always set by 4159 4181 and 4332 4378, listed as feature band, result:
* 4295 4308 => 3.2 AA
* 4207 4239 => 1.3 AA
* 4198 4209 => 1.2 AA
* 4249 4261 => 0.7 AA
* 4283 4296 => 2.2 AA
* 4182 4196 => 1.5 AA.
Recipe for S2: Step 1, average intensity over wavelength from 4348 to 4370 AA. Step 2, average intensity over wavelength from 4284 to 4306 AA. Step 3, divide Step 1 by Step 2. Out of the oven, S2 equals 1.4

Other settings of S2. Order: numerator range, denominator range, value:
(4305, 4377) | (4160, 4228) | 1.19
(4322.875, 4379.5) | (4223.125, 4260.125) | 1.16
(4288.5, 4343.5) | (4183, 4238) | 1.06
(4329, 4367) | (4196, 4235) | 1.23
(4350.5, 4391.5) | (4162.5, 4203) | 1.26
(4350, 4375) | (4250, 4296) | 1.26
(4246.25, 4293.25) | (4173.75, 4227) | 1.03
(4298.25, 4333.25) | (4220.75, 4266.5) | 1.00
